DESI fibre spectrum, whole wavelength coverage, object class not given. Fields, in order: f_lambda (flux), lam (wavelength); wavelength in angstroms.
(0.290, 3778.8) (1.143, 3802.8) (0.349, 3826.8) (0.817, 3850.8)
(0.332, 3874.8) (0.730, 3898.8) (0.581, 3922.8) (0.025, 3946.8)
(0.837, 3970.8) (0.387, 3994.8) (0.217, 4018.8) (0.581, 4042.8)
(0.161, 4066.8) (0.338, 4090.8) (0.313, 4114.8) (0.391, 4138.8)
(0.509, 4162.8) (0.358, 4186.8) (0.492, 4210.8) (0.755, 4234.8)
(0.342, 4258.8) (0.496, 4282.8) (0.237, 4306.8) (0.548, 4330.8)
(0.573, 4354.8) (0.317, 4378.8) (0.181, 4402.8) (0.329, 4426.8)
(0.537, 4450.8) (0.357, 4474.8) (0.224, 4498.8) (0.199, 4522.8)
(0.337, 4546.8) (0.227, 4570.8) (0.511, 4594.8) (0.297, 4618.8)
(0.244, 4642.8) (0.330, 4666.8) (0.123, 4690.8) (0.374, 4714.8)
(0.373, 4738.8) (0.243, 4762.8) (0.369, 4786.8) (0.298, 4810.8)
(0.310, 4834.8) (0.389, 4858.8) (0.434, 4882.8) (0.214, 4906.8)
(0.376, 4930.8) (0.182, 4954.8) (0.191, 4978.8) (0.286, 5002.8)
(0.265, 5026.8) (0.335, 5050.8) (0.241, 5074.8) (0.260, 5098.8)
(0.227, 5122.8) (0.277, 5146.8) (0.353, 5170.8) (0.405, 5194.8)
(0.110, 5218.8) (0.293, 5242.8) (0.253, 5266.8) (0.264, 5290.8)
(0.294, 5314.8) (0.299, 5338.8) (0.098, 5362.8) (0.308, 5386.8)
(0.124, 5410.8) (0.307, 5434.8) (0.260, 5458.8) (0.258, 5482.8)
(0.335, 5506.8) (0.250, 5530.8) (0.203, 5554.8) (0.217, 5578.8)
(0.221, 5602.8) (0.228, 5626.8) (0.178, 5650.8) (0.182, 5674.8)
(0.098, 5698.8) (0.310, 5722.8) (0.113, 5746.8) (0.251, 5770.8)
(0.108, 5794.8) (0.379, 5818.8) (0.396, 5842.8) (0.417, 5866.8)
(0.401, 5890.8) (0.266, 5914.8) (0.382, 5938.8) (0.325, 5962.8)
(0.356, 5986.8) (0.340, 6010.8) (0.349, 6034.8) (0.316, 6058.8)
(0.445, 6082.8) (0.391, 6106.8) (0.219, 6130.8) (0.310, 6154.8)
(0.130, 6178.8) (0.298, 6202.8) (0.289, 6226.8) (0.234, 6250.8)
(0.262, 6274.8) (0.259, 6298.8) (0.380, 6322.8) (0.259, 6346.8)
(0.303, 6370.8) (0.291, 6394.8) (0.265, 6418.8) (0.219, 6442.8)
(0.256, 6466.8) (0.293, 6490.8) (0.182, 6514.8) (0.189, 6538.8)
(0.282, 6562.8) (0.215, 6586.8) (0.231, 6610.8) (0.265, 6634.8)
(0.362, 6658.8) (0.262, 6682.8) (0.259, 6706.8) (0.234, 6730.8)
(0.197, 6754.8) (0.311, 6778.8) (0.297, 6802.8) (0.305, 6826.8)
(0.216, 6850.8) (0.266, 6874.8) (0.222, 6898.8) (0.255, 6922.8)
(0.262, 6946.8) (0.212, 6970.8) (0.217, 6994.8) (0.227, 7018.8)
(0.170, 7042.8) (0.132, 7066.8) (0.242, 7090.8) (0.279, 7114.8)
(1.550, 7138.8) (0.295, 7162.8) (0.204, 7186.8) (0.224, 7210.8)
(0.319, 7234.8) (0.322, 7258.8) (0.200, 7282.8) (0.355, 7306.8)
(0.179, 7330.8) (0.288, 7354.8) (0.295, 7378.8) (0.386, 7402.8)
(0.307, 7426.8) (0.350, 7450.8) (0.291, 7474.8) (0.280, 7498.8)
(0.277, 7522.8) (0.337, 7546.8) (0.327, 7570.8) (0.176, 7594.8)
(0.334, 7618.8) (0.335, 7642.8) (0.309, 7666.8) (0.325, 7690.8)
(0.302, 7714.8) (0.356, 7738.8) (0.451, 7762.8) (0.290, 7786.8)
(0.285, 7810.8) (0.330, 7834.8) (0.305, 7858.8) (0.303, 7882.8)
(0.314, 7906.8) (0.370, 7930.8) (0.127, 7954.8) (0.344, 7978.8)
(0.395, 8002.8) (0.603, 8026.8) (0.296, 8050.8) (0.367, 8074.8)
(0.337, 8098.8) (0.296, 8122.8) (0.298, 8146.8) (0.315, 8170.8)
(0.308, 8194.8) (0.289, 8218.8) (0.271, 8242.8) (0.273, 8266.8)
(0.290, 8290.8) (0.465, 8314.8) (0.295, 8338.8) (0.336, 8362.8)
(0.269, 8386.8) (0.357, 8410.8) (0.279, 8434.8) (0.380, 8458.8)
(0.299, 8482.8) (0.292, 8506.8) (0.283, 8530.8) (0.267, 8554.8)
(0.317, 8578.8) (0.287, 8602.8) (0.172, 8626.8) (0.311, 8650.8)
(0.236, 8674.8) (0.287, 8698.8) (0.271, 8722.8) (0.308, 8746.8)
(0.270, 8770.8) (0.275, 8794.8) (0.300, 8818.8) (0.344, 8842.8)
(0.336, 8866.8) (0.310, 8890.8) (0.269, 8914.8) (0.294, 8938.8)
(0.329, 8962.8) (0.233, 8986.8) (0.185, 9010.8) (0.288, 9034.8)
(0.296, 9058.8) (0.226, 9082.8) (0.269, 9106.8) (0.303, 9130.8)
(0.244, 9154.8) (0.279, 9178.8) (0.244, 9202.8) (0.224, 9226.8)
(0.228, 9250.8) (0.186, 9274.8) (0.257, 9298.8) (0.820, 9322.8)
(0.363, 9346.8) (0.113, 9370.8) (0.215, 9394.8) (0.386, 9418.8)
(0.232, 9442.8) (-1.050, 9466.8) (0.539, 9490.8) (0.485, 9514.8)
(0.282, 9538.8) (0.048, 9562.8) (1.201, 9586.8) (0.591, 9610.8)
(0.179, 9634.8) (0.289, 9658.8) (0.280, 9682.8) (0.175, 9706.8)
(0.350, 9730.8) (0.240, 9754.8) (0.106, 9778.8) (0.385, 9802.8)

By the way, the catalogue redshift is 0.916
